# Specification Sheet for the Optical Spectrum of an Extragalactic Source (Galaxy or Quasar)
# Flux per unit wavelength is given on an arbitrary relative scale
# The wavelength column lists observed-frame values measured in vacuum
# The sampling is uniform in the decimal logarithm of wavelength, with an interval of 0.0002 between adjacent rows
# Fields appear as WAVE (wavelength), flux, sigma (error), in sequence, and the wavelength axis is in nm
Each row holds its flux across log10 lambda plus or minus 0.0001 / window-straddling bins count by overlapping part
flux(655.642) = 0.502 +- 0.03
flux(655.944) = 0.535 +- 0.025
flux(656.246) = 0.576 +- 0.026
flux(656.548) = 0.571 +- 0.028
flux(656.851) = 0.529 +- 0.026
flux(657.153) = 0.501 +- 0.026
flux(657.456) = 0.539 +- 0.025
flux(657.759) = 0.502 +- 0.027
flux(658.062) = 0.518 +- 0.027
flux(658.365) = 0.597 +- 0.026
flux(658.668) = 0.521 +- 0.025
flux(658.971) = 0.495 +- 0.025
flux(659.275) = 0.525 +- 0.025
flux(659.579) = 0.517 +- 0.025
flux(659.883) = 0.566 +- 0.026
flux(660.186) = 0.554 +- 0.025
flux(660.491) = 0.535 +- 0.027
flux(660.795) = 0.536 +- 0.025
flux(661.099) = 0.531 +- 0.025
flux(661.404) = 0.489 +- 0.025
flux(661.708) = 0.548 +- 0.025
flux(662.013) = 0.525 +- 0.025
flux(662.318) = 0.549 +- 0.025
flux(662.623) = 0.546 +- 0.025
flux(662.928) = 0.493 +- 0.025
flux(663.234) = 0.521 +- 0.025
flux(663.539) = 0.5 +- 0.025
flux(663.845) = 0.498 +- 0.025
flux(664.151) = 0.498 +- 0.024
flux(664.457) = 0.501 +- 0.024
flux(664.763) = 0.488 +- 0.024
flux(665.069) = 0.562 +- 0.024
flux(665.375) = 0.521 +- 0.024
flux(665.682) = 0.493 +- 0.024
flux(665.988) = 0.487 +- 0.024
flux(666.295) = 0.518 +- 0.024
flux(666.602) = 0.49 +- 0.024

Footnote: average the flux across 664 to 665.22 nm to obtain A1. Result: 0.512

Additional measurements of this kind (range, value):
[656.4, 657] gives 0.549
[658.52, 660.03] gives 0.524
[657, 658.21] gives 0.515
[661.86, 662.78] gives 0.54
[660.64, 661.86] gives 0.526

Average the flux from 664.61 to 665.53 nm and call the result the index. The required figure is 0.524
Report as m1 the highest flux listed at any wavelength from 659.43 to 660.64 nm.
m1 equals 0.566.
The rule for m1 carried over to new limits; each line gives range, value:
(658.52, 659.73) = 0.525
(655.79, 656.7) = 0.576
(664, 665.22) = 0.562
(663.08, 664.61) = 0.521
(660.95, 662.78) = 0.549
